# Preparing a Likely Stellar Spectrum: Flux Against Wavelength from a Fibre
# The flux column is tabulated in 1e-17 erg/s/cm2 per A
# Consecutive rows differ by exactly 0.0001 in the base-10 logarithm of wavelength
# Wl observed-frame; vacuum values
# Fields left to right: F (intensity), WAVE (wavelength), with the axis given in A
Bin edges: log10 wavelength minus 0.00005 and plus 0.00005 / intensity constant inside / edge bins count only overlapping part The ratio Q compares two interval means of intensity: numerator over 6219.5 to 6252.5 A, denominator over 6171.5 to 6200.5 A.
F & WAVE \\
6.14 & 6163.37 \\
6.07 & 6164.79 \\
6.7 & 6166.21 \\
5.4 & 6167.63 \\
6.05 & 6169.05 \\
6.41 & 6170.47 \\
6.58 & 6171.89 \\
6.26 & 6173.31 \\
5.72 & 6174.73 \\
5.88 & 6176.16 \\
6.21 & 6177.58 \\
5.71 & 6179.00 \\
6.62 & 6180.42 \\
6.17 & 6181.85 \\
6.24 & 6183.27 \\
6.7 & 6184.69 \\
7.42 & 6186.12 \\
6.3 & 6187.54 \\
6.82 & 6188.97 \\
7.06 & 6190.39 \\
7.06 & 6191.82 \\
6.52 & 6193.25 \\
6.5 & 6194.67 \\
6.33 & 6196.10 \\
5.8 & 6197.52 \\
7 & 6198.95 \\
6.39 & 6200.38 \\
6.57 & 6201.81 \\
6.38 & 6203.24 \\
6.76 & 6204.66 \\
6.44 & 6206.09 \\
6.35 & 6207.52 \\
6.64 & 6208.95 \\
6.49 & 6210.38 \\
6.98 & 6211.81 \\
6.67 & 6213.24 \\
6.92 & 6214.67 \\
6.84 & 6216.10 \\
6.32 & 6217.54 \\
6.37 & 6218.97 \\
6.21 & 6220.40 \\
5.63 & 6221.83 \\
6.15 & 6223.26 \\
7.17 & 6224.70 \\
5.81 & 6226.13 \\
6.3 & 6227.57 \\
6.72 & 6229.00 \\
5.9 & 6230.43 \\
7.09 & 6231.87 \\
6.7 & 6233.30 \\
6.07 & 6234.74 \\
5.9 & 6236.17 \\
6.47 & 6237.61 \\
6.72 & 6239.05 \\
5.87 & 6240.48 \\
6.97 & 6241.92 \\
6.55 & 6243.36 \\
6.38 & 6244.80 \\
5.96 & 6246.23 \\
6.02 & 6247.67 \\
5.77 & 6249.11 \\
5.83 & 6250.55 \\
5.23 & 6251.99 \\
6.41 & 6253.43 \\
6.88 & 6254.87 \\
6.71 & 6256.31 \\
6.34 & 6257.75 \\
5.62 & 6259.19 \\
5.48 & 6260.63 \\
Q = 1.0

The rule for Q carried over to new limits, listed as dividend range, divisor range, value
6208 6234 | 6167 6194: 1.02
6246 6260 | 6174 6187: 0.96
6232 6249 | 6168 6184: 1.03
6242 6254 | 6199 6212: 0.92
